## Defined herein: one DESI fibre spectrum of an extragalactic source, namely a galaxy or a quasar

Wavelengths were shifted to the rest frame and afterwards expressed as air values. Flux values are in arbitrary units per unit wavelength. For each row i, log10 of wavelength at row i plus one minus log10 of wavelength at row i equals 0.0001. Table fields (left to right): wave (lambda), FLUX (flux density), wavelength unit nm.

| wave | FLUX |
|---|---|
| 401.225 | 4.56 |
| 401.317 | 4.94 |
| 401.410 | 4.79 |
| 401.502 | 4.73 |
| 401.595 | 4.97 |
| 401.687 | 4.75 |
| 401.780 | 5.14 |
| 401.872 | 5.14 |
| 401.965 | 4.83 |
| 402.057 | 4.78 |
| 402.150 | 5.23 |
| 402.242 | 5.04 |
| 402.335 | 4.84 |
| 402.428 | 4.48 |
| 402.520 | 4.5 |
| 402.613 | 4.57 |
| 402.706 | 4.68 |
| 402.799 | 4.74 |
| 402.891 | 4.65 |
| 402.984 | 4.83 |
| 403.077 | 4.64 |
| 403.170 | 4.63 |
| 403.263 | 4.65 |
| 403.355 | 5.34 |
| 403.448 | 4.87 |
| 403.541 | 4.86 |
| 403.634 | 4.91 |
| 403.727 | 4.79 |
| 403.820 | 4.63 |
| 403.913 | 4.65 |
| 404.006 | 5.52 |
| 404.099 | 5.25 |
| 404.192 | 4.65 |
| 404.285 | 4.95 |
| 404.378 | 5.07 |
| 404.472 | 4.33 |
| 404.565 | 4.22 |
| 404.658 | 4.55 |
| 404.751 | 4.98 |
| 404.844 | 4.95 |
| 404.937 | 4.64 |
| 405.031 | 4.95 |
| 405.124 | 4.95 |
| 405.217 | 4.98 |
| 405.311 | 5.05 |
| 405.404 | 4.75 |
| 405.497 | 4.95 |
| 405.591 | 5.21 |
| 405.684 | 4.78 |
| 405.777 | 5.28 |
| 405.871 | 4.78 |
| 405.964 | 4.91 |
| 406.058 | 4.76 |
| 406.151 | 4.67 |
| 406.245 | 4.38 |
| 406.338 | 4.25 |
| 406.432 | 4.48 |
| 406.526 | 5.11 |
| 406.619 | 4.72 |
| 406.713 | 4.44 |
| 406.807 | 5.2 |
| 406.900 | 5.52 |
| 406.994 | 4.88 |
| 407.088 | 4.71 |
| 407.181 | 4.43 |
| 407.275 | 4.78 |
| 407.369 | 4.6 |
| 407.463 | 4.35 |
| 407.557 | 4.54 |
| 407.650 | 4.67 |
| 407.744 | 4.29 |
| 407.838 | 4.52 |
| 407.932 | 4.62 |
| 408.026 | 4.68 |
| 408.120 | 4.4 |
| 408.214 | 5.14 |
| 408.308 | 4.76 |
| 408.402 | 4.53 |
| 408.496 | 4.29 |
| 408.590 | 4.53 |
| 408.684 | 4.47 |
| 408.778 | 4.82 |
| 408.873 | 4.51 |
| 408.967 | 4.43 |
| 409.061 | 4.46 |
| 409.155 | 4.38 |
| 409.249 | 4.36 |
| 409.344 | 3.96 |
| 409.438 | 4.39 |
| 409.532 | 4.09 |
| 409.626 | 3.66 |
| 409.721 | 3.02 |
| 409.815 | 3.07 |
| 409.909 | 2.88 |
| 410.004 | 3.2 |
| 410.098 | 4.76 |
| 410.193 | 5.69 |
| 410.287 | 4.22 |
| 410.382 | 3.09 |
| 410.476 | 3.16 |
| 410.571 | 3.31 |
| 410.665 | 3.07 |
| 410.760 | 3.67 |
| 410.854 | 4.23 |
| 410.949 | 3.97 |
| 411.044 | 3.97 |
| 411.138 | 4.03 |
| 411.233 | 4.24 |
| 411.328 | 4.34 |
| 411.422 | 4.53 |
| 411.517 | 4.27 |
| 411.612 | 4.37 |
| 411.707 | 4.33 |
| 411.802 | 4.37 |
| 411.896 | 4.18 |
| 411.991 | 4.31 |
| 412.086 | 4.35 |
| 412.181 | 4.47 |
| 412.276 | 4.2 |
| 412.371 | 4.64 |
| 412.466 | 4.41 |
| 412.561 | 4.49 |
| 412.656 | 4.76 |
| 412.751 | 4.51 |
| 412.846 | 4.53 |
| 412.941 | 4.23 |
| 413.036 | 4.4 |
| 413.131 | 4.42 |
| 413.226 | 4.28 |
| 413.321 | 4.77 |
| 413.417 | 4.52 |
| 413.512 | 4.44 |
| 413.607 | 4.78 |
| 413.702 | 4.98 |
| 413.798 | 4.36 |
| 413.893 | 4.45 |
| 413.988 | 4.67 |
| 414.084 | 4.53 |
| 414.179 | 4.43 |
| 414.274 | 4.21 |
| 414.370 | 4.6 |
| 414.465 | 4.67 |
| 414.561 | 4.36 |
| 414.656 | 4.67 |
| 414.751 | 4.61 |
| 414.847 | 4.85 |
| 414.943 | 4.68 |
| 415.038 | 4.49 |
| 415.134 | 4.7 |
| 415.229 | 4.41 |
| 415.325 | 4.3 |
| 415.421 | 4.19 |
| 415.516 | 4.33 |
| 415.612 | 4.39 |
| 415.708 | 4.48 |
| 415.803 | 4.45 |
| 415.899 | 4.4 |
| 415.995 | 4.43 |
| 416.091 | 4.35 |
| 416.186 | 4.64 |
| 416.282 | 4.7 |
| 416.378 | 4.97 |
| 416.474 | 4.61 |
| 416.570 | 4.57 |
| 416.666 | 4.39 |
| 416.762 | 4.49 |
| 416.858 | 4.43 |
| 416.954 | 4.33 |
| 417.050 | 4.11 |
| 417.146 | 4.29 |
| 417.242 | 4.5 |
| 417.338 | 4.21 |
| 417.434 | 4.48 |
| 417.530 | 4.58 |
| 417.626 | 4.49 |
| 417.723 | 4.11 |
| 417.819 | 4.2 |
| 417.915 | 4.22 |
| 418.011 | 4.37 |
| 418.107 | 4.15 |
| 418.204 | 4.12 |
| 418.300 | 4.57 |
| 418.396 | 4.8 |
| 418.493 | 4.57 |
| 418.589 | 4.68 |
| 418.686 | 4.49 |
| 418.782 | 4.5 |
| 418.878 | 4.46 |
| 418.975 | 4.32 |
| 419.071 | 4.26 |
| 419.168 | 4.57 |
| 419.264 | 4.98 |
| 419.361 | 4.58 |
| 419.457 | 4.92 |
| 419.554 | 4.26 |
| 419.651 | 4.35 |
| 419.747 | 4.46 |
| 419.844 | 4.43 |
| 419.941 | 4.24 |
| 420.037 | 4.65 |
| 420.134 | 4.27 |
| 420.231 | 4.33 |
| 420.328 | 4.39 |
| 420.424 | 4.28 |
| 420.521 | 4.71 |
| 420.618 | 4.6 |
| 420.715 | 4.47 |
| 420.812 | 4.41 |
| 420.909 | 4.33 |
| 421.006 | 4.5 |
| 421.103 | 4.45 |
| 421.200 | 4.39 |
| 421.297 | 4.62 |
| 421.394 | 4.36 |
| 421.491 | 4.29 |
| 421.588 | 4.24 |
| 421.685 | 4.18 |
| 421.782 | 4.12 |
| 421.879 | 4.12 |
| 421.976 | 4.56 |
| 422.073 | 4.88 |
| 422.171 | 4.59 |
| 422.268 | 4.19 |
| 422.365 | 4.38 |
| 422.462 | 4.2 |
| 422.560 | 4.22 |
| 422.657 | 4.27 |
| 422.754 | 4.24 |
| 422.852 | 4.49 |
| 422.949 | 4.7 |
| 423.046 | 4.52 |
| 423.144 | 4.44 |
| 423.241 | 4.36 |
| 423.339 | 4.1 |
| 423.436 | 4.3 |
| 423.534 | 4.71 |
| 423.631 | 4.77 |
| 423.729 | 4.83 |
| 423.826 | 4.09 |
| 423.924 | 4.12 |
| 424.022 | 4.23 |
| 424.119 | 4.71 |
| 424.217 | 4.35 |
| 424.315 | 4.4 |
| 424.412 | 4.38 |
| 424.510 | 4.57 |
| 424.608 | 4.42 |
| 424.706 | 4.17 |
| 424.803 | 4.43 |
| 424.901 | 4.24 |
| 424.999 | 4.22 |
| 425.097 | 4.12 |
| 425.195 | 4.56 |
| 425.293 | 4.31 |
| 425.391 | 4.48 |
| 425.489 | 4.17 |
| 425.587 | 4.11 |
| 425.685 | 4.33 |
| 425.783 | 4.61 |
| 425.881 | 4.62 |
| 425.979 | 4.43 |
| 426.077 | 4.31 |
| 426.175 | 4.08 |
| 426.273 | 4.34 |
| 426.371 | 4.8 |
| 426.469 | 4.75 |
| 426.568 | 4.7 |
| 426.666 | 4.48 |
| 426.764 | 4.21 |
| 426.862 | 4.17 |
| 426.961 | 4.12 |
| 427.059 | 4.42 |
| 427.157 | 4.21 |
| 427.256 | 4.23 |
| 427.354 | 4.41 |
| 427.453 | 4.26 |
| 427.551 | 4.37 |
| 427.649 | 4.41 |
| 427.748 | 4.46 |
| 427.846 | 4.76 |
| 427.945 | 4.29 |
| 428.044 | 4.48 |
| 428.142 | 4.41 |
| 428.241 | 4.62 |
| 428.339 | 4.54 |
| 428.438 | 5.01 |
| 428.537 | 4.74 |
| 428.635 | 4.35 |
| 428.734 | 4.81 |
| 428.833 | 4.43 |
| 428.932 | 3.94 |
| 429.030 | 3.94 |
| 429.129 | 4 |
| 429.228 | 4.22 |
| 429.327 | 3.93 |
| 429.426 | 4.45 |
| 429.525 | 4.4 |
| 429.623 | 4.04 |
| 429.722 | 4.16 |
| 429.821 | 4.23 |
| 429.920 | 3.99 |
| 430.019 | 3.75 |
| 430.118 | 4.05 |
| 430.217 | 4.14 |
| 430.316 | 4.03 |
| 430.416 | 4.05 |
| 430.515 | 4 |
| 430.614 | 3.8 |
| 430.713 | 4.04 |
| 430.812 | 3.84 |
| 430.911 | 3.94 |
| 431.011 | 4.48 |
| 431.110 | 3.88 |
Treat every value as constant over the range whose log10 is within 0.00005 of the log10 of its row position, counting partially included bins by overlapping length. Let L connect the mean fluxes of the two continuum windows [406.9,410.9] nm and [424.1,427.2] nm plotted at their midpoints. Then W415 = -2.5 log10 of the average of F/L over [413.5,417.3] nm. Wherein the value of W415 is -0.05 mag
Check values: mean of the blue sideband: 4.24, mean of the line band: 4.51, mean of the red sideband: 4.38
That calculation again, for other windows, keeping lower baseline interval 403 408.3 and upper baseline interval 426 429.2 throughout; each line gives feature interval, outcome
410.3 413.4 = 0.12 mag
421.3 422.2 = 0.03 mag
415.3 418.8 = 0.04 mag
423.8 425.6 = 0.03 mag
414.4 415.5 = 0.02 mag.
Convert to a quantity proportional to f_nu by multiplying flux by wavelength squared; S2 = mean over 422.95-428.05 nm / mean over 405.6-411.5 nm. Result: 1.1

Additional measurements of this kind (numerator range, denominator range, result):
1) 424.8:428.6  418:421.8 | 1.03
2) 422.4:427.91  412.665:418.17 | 1.03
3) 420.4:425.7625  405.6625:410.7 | 1.07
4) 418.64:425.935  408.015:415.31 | 1.08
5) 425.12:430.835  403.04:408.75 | 1.01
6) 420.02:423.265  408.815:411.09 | 1.19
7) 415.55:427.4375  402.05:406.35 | 1.00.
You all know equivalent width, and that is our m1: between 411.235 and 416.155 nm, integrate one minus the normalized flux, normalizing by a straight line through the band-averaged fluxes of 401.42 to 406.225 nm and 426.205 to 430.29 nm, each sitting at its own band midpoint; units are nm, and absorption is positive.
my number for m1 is 0.181 nm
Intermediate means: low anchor 4.84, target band 4.47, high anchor 4.34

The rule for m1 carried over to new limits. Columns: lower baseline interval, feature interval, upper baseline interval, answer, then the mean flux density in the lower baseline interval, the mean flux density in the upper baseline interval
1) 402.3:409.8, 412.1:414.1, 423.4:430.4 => 0.02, 4.66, 4.35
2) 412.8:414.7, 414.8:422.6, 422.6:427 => 0.04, 4.52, 4.4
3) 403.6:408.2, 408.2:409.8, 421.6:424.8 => 0.14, 4.77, 4.39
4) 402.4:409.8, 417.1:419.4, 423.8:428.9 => 0.04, 4.66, 4.41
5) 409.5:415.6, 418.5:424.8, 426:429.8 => -0.14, 4.26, 4.37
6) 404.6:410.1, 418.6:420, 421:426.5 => -0.02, 4.55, 4.39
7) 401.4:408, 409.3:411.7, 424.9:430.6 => 0.40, 4.79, 4.32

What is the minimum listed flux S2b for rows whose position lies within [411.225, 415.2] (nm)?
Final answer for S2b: 4.18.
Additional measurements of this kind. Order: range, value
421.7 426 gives 4.09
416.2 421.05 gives 4.11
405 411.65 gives 2.88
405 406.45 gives 4.25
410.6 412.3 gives 3.07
